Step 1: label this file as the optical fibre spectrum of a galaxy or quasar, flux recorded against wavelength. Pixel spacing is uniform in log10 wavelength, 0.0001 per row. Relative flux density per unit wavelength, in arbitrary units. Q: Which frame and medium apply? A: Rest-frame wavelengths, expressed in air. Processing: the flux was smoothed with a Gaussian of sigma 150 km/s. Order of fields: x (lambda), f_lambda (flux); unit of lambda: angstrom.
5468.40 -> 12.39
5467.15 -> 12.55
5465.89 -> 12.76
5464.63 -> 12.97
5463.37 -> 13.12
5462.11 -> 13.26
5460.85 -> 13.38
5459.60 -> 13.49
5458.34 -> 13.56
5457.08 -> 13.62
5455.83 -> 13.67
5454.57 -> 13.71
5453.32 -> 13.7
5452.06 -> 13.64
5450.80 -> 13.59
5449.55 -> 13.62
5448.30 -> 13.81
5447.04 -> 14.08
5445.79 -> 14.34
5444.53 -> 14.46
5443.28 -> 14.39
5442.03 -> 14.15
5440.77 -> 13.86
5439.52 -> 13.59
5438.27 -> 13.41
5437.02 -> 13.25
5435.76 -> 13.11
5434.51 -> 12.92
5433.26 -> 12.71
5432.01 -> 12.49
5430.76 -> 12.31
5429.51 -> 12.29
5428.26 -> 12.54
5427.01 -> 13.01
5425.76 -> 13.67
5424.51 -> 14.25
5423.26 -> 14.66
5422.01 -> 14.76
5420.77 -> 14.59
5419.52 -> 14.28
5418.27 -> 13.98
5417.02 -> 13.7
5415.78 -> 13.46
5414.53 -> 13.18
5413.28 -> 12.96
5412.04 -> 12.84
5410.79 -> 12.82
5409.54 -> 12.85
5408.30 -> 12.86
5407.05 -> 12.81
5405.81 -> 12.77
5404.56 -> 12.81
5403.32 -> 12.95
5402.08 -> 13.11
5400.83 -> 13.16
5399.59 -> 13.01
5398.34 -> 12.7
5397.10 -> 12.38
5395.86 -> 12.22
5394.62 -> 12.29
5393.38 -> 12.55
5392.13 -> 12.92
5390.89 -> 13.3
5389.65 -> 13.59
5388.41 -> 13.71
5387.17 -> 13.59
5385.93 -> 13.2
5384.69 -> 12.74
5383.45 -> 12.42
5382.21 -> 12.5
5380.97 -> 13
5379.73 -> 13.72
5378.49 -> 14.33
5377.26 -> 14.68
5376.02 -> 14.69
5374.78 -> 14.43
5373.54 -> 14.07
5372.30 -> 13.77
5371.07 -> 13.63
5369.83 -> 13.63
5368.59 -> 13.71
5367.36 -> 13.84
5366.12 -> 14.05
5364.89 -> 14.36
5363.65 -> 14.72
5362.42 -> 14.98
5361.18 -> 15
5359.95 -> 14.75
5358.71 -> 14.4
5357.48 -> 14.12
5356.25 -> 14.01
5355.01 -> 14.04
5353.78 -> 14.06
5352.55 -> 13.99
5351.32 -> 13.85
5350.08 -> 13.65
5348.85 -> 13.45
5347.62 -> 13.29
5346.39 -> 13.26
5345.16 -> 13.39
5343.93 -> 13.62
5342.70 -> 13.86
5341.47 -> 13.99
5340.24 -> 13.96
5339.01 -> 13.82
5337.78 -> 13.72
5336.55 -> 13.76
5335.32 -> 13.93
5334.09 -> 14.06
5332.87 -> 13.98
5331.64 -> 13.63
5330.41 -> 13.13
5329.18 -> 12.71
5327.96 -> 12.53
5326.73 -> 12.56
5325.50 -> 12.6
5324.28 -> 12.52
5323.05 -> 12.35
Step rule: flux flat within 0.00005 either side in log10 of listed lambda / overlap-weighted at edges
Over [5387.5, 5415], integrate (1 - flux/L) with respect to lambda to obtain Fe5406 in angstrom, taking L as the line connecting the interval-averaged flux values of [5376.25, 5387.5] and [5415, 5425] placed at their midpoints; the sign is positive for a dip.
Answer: 1.8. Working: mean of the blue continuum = 13.4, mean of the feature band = 12.9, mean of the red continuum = 14.2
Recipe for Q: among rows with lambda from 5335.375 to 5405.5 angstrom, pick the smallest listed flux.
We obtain 12.22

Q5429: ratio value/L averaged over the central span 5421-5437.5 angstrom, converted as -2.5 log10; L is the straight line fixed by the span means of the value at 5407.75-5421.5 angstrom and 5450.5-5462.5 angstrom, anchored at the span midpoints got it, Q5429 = 0.02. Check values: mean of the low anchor 13.4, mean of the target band 13.3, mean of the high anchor 13.6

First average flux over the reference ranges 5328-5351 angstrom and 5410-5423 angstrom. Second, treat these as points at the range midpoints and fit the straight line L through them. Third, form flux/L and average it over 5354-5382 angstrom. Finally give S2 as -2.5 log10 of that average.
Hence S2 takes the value -0.041 mag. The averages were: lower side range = 13.6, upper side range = 13.7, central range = 14.2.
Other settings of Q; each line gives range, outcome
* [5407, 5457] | 12.29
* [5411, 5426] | 12.84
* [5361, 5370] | 13.63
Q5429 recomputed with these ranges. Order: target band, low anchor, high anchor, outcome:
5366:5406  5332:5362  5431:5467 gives 0.04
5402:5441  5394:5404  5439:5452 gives 0.00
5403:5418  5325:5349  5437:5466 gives 0.05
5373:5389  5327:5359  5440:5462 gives 0.01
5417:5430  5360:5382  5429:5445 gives -0.03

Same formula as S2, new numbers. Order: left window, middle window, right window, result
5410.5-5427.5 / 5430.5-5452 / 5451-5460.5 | 0.01 mag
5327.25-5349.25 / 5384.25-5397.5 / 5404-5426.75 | 0.05 mag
